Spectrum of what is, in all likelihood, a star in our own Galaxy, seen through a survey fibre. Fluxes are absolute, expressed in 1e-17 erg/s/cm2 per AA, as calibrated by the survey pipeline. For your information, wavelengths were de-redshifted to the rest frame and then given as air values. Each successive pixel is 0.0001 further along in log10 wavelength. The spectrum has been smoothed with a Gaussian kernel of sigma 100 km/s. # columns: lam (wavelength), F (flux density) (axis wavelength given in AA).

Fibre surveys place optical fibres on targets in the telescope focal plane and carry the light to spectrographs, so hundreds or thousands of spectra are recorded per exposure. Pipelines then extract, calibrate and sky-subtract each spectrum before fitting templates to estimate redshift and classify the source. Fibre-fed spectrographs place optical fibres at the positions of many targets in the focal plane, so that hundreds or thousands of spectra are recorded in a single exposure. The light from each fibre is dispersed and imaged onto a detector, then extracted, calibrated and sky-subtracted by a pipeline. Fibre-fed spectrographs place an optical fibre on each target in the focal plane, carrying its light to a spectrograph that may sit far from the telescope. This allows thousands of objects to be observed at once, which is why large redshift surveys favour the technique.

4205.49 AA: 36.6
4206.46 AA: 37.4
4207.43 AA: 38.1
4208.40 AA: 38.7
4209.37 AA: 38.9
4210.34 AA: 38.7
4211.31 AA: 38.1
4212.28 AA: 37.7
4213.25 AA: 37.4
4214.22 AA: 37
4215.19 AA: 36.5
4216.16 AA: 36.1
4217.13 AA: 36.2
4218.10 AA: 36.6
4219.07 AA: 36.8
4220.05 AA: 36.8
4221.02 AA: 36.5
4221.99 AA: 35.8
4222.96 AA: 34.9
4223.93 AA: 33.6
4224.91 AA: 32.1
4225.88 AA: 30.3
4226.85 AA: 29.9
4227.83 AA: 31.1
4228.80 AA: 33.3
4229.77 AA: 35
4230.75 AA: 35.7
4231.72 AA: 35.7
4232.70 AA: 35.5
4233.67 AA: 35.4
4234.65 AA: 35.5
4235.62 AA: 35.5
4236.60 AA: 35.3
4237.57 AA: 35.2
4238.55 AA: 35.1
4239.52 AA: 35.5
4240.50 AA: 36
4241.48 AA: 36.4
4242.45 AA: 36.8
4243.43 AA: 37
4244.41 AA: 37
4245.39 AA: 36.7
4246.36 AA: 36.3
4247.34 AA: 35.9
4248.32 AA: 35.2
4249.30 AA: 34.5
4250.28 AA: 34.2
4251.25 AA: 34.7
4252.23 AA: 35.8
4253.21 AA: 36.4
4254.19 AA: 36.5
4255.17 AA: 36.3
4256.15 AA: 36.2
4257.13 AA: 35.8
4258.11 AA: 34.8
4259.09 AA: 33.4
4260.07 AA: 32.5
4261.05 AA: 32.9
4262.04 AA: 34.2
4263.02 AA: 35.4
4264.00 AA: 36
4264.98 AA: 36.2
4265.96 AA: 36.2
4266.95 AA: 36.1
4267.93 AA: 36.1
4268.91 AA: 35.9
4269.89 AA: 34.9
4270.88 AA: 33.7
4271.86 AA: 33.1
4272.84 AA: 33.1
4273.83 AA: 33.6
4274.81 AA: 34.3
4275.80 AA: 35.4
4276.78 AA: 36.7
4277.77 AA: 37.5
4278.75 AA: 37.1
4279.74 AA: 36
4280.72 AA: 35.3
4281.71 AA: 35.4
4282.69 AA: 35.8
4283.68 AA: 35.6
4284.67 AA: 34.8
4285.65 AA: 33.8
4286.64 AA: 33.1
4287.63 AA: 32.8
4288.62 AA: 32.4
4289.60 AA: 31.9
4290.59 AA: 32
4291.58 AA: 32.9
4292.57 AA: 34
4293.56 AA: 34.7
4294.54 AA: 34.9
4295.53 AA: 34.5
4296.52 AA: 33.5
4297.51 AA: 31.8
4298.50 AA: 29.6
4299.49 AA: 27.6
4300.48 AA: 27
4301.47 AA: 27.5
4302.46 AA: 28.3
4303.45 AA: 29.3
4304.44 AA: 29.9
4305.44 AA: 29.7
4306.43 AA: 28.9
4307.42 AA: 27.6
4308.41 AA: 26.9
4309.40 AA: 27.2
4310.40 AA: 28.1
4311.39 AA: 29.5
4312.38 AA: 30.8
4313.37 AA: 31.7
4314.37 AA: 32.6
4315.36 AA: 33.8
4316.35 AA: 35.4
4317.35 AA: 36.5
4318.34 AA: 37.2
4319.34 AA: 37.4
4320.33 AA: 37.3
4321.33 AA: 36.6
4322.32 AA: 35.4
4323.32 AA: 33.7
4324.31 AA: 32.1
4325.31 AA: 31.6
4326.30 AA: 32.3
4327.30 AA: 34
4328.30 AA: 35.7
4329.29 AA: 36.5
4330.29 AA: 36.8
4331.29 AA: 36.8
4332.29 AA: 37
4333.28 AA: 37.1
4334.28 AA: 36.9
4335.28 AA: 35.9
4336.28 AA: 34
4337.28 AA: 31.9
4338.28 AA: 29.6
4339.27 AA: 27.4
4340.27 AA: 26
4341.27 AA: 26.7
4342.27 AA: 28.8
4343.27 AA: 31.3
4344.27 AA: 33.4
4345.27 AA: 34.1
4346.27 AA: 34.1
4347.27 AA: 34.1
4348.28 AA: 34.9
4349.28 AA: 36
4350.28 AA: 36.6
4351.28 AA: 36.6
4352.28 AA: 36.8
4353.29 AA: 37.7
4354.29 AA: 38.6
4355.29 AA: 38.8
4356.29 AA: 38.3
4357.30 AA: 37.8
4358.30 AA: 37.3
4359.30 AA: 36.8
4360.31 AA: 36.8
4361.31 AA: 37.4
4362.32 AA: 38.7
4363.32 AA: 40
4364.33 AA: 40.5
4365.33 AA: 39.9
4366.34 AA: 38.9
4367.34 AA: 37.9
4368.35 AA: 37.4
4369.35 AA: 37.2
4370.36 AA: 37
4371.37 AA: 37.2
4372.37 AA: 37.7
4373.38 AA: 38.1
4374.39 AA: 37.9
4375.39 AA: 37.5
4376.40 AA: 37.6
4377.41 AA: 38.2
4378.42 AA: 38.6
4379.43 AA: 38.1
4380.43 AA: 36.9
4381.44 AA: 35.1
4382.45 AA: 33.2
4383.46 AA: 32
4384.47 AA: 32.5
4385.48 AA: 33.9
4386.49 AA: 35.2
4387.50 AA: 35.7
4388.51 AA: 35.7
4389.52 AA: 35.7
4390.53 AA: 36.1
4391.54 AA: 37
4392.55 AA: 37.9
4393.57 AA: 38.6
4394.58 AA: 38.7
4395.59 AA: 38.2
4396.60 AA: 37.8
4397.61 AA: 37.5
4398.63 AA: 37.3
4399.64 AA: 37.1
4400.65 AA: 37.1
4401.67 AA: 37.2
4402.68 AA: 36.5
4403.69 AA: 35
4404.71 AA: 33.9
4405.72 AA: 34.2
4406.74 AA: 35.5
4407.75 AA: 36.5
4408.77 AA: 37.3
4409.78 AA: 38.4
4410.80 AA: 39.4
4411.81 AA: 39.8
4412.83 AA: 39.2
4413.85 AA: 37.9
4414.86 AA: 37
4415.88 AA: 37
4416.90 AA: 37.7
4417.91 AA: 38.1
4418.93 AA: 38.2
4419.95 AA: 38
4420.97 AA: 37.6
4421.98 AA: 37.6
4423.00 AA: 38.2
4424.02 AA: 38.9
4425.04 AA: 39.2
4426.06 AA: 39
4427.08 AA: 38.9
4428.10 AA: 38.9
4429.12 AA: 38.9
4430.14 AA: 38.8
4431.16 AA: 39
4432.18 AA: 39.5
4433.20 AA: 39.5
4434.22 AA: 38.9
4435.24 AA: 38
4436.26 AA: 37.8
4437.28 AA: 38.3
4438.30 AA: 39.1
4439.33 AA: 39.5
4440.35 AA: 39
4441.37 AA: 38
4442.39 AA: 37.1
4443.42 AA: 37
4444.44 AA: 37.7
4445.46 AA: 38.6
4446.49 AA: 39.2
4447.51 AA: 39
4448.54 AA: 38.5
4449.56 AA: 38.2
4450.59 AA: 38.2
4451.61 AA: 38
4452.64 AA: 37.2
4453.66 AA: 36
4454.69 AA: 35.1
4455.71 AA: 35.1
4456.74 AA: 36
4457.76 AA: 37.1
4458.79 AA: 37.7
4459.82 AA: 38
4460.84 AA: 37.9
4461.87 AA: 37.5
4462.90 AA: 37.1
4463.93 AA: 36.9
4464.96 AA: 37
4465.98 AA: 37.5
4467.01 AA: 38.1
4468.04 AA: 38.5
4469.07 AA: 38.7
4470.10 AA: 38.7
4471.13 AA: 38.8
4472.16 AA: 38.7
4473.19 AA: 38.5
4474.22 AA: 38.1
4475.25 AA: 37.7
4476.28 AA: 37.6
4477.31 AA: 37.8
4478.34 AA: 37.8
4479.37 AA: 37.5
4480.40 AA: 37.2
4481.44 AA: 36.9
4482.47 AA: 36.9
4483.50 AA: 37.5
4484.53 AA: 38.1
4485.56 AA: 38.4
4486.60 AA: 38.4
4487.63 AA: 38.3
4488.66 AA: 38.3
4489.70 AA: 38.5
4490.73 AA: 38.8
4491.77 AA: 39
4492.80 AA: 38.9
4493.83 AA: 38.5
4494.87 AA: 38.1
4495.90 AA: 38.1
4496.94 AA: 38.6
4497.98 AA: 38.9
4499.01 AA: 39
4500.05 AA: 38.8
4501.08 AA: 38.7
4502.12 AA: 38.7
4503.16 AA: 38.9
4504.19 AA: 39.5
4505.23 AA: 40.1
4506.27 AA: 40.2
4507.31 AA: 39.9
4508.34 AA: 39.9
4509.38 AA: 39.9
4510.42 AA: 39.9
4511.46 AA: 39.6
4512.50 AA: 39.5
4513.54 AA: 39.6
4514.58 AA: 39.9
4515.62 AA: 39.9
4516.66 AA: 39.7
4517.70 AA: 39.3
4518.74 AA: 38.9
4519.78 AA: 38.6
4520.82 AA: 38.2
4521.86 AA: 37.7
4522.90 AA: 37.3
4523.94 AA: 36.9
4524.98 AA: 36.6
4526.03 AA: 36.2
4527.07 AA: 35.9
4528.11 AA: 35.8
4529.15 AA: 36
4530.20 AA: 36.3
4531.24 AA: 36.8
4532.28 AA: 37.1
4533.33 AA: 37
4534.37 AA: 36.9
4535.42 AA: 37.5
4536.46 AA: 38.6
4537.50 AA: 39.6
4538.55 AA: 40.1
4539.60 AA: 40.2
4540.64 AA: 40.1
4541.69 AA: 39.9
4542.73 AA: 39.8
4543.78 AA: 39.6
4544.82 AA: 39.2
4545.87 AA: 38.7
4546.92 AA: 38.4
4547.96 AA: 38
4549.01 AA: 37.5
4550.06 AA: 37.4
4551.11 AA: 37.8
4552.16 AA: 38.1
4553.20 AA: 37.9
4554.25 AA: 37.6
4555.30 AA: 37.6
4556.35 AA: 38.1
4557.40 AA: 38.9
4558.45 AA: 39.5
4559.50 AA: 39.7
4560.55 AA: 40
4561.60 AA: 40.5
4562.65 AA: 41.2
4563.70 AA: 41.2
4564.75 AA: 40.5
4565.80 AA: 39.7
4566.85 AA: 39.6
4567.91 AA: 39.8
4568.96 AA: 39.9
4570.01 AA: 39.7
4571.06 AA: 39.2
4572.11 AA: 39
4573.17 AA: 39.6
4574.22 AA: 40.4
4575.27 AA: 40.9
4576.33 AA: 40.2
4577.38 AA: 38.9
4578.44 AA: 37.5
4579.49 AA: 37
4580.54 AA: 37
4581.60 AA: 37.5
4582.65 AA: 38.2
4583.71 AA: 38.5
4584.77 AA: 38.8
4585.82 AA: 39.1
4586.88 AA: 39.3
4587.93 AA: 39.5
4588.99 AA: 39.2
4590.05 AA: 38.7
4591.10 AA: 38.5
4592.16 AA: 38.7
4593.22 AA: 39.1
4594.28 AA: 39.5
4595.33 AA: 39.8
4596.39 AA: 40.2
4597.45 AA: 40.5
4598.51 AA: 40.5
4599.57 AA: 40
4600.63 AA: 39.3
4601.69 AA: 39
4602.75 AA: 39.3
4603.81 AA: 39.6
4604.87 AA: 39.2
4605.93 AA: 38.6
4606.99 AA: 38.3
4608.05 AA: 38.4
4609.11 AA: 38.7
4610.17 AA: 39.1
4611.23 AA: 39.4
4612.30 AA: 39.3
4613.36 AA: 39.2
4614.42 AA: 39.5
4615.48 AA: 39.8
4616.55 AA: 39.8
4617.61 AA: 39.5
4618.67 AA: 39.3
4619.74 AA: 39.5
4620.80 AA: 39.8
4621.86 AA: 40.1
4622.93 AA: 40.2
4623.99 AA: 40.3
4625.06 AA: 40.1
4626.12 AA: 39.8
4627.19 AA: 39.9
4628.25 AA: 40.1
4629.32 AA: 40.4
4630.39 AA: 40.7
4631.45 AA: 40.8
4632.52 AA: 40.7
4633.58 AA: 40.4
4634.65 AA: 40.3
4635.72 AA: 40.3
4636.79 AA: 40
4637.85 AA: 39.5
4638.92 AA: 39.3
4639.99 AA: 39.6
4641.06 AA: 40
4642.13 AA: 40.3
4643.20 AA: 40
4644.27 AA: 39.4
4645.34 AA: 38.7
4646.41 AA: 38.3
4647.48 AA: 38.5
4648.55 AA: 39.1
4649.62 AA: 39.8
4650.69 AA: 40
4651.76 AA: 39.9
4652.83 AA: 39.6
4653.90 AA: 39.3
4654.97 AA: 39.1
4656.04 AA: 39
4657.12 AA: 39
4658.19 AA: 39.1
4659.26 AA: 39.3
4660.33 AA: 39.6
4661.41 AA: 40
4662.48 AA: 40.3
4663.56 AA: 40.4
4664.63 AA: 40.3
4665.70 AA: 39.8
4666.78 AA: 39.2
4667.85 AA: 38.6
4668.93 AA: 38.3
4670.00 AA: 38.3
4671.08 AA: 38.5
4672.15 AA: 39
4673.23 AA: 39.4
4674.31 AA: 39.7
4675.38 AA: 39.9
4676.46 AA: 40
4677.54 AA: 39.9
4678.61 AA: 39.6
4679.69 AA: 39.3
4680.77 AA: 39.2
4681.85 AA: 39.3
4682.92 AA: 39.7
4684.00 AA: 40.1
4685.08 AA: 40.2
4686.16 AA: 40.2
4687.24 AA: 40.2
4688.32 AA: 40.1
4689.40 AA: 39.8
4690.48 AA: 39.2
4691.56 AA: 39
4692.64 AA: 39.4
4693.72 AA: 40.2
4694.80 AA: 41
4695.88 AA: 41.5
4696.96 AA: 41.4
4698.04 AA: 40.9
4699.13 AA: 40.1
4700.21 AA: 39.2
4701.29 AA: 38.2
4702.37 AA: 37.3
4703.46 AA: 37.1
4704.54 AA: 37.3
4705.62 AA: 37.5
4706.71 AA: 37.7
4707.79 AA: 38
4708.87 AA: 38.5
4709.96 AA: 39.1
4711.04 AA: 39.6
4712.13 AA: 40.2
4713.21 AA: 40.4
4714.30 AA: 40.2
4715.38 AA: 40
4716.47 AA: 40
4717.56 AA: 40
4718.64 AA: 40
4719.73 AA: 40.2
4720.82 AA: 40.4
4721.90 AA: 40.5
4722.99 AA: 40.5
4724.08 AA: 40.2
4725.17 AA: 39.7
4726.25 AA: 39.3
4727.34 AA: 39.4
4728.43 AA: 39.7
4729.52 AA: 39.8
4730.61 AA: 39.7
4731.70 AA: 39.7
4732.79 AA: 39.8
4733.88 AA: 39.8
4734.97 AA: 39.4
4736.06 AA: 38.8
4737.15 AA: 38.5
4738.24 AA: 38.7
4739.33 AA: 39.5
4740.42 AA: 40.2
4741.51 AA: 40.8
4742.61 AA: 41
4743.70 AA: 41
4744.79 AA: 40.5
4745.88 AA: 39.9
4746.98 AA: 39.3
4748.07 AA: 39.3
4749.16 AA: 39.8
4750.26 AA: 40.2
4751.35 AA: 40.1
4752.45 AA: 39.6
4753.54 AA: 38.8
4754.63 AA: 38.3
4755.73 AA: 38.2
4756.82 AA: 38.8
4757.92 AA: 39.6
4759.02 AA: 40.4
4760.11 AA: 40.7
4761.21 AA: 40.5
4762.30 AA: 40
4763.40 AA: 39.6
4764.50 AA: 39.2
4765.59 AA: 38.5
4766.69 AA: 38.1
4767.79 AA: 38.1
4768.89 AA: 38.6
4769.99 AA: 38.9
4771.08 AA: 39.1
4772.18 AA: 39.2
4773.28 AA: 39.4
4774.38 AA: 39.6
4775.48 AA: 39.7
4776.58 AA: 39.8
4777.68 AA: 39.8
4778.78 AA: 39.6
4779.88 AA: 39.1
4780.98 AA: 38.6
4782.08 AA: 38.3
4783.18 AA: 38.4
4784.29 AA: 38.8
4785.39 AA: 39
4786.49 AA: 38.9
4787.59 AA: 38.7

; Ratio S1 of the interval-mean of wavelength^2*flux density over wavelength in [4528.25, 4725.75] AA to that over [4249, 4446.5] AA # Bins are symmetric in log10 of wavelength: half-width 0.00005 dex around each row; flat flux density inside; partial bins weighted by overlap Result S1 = 1.3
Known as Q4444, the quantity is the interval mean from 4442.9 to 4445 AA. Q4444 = 37.4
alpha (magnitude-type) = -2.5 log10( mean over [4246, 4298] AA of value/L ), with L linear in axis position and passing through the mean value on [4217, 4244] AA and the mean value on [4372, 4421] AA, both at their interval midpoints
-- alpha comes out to 0.02 mag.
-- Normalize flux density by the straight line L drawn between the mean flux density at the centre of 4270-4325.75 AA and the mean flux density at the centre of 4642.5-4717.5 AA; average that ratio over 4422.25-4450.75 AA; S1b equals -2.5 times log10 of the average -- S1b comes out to -0.10 mag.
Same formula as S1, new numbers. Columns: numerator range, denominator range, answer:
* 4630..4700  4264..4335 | 1.40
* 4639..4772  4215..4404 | 1.35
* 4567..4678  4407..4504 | 1.11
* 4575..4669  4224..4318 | 1.37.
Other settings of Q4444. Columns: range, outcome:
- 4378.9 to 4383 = 35.8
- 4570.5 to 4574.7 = 39.6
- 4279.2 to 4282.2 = 35.6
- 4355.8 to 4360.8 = 37.4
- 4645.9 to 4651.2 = 39.2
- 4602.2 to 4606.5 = 39.2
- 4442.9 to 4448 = 38.3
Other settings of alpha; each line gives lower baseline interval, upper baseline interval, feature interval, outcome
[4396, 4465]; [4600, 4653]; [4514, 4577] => 0.00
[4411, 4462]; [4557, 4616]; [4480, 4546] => 0.01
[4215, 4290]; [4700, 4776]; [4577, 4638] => -0.03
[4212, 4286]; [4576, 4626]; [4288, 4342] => 0.12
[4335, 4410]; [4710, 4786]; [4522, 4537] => 0.02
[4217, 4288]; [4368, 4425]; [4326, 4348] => 0.09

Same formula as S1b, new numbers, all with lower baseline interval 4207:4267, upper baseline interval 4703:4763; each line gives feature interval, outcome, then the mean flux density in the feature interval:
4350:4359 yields -0.03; 37.6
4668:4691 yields -0.01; 39.5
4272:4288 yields 0.03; 35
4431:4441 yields -0.05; 38.9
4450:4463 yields 0.01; 37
